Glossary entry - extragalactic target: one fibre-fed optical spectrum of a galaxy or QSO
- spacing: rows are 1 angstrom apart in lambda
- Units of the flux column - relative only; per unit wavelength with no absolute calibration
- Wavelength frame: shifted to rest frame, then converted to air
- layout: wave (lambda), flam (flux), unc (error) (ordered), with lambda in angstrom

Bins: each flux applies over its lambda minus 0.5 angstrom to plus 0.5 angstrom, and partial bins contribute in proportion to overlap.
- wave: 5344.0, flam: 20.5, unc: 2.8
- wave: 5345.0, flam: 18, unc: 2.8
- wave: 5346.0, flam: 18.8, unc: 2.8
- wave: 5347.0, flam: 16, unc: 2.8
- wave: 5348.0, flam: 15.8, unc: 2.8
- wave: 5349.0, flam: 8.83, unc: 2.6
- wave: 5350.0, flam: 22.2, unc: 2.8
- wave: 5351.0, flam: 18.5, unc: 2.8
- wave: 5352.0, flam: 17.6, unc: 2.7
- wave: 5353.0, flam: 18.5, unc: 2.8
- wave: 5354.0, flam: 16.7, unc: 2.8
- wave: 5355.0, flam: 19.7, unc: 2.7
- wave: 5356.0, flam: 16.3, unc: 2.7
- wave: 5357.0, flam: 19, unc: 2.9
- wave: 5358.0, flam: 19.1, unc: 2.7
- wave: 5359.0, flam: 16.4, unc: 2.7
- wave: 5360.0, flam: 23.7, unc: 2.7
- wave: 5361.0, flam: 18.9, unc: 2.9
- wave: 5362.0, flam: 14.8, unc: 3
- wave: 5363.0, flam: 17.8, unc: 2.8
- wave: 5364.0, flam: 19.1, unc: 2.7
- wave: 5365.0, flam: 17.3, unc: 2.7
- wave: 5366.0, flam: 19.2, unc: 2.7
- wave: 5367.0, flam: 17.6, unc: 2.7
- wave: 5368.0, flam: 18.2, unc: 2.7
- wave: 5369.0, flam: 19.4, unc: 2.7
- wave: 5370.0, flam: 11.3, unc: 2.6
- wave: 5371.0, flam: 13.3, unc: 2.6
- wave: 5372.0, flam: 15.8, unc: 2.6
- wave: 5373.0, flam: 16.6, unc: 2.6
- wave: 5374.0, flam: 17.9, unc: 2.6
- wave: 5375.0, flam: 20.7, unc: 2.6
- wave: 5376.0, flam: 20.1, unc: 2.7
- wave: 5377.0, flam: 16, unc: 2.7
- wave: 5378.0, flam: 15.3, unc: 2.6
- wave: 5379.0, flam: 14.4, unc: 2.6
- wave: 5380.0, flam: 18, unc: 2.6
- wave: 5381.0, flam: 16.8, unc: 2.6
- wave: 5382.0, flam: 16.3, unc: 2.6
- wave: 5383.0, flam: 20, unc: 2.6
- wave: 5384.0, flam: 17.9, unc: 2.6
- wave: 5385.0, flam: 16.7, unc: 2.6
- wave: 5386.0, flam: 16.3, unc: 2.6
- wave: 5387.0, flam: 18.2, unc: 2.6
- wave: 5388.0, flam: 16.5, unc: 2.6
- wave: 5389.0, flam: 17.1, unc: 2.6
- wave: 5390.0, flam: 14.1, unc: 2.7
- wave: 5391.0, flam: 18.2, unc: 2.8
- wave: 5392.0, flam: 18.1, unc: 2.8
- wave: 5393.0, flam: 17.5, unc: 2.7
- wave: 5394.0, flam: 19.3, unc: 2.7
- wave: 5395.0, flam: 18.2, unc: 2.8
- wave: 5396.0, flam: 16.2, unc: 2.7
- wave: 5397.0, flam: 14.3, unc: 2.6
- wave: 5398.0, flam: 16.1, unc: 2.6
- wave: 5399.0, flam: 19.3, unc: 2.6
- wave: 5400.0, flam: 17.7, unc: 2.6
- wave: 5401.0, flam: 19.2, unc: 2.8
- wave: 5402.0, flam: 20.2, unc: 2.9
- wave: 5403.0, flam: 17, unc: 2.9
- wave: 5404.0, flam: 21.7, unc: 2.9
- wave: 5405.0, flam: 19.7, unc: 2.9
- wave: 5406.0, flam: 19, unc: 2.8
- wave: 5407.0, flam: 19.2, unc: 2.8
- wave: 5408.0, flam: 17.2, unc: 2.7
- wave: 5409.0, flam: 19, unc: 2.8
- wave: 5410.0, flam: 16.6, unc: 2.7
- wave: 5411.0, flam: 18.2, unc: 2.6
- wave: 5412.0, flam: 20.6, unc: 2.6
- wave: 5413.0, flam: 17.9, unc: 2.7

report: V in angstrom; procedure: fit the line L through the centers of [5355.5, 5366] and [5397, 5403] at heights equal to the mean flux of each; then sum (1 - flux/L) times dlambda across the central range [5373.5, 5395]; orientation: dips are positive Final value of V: 0.8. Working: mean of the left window 18.3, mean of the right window 18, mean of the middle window 17.4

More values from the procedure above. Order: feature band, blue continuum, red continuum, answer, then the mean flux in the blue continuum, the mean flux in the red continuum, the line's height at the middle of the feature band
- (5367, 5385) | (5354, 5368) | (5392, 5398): 0.8 angstrom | 18.3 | 17.1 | 17.8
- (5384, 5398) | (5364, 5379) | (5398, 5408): 1.0 angstrom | 17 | 19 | 18.2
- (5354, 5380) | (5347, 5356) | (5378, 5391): -0.8 angstrom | 17.1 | 16.9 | 17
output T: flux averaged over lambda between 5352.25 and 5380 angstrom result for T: 17.5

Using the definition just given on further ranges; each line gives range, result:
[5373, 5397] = 17.3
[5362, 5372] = 16.9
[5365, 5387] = 17.1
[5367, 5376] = 16.9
